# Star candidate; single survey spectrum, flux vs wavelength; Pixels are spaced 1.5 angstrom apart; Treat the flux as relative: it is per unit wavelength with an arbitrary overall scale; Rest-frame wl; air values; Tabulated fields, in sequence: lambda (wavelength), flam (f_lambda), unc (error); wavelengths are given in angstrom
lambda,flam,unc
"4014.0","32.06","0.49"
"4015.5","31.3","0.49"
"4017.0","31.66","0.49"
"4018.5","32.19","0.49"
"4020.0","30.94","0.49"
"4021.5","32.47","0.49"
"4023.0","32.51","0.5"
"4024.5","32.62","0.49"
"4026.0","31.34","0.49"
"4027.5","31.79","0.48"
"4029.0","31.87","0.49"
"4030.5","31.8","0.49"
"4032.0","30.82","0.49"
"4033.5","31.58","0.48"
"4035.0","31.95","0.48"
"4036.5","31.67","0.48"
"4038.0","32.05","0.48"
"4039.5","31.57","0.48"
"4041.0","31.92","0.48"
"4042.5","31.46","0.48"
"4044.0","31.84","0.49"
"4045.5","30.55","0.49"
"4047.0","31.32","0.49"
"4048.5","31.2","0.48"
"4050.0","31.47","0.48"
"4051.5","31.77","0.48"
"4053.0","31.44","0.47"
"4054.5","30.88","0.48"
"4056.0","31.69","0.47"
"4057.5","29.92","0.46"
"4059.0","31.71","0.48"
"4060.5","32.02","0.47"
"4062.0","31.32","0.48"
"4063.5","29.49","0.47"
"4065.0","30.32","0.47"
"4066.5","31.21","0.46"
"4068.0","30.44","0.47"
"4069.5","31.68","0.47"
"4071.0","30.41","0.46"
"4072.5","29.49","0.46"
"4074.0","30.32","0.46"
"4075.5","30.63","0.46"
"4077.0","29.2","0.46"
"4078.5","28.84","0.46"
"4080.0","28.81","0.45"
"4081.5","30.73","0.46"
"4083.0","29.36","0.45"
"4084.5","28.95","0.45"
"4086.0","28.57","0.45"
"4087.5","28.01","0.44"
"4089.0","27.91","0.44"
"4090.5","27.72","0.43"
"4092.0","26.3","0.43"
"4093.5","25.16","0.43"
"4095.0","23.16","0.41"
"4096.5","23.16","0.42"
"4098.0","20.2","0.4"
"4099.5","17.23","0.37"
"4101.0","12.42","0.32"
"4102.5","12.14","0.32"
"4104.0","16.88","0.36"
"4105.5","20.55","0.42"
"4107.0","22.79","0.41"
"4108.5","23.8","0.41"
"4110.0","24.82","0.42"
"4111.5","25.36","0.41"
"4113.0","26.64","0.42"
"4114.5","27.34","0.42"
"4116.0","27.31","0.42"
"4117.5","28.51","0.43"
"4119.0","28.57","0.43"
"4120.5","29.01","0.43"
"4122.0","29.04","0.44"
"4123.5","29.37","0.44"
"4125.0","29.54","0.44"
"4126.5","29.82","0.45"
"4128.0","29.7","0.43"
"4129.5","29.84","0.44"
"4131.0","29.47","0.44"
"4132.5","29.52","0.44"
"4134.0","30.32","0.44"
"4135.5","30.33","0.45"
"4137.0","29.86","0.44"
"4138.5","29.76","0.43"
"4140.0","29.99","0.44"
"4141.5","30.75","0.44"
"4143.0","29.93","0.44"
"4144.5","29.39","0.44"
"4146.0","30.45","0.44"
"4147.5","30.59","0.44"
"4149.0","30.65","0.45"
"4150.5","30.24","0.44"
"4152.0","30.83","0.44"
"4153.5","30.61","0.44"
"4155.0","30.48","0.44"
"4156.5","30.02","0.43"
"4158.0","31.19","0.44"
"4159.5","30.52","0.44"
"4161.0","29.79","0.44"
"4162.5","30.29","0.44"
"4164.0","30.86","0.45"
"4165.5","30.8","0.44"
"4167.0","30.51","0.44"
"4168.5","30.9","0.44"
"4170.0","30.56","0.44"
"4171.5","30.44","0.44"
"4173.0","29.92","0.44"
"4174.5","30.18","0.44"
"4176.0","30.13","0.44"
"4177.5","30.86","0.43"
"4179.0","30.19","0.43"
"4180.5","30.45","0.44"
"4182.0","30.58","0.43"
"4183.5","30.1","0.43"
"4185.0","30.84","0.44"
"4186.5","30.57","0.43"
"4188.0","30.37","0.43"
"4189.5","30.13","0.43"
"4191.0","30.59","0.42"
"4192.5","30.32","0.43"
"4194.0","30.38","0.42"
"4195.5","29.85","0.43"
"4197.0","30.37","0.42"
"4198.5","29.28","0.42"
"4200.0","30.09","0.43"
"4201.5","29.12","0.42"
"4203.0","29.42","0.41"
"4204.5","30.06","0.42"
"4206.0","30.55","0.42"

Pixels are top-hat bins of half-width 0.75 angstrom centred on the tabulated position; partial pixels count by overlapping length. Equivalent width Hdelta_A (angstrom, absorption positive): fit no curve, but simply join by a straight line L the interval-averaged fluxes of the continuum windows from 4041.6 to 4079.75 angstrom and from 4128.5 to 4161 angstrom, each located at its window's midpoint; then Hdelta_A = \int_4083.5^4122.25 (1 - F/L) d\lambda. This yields 7.93 angstrom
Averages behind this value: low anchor 30.8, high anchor 30.2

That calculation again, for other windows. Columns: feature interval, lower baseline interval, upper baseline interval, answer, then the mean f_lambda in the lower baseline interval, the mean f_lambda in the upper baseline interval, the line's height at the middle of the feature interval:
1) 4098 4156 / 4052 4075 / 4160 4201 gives 6.5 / 30.8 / 30.3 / 30.6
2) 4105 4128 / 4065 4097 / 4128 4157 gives 2.0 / 28.7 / 30.1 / 29.5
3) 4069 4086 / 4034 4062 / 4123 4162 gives 0.7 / 31.5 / 30.1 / 31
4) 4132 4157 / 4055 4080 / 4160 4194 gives 0.2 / 30.5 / 30.4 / 30.4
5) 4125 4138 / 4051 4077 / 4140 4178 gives 0.3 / 30.8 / 30.4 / 30.5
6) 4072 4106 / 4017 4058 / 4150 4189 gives 6.7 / 31.6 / 30.5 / 31.2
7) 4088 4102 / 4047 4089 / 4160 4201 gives 3.6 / 30.3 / 30.3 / 30.3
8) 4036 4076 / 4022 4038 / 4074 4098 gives -1.7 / 31.8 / 27.6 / 29.9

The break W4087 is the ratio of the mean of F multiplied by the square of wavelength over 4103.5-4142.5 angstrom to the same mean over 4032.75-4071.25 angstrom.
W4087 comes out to 0.92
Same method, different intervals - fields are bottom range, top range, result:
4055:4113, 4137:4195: 1.19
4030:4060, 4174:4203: 1.03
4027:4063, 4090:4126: 0.79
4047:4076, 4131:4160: 1.02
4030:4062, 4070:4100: 0.89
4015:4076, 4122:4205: 1.02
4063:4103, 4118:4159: 1.15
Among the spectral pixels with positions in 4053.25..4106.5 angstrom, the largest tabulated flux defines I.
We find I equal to 32.02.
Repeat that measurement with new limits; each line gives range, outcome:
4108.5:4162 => 31.19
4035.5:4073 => 32.05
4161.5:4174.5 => 30.9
